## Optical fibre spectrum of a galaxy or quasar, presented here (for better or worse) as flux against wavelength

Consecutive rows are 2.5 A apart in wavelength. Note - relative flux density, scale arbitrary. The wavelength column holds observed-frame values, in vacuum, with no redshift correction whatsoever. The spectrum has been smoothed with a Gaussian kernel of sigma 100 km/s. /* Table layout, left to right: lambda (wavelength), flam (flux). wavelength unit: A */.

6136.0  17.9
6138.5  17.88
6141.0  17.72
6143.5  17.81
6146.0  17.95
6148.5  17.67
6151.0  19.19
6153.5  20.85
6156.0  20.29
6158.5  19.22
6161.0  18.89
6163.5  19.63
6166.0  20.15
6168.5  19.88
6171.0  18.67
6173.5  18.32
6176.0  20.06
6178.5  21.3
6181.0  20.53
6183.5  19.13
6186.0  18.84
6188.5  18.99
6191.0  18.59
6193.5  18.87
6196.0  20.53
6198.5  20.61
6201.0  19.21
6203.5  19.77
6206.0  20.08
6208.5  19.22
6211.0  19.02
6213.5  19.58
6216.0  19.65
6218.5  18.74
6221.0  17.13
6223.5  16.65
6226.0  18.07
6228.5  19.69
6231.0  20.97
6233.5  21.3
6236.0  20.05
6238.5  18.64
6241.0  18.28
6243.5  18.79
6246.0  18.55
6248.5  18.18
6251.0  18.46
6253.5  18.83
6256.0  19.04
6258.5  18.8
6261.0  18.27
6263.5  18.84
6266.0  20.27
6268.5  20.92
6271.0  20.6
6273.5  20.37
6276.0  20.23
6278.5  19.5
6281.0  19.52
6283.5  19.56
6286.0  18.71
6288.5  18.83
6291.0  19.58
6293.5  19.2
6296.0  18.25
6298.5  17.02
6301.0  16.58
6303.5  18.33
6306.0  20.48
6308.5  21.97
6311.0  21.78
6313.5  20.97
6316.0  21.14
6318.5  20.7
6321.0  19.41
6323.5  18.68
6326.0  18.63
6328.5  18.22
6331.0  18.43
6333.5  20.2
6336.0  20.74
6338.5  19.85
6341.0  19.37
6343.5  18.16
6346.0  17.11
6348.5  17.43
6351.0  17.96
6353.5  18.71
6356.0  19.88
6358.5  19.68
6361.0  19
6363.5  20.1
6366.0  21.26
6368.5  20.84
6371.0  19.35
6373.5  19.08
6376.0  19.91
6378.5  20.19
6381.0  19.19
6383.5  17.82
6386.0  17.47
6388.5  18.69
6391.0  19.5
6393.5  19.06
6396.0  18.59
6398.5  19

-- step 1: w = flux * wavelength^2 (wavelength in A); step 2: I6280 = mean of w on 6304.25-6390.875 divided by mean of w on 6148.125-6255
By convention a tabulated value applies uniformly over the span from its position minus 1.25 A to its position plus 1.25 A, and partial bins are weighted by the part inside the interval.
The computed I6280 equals 1.06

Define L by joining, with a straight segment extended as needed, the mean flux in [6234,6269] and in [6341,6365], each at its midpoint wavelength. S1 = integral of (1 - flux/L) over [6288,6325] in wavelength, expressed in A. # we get -1.3 A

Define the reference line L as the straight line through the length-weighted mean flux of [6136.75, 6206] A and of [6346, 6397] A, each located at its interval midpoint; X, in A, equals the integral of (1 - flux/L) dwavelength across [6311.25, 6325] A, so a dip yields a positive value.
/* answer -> -0.8 A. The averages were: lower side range 19.3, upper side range 19.1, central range 20.3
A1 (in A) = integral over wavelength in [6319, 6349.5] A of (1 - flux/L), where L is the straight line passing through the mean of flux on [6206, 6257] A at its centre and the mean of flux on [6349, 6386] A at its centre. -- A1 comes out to 0.6 A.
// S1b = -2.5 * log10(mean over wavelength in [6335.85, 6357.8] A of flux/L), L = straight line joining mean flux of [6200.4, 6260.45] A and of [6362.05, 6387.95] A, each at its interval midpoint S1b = 0.04 mag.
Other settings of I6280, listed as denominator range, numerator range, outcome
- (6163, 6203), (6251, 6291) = 1.02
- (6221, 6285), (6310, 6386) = 1.04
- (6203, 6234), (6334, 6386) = 1.05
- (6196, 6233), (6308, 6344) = 1.07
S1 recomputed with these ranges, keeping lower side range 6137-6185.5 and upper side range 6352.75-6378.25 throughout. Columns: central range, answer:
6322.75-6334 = 0.55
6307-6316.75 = -0.89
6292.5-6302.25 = 0.94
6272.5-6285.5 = -0.13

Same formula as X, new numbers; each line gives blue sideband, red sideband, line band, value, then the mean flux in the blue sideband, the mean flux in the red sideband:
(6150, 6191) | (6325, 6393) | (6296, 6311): 0.2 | 19.6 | 19.1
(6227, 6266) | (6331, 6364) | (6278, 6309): 0.2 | 19.1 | 19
